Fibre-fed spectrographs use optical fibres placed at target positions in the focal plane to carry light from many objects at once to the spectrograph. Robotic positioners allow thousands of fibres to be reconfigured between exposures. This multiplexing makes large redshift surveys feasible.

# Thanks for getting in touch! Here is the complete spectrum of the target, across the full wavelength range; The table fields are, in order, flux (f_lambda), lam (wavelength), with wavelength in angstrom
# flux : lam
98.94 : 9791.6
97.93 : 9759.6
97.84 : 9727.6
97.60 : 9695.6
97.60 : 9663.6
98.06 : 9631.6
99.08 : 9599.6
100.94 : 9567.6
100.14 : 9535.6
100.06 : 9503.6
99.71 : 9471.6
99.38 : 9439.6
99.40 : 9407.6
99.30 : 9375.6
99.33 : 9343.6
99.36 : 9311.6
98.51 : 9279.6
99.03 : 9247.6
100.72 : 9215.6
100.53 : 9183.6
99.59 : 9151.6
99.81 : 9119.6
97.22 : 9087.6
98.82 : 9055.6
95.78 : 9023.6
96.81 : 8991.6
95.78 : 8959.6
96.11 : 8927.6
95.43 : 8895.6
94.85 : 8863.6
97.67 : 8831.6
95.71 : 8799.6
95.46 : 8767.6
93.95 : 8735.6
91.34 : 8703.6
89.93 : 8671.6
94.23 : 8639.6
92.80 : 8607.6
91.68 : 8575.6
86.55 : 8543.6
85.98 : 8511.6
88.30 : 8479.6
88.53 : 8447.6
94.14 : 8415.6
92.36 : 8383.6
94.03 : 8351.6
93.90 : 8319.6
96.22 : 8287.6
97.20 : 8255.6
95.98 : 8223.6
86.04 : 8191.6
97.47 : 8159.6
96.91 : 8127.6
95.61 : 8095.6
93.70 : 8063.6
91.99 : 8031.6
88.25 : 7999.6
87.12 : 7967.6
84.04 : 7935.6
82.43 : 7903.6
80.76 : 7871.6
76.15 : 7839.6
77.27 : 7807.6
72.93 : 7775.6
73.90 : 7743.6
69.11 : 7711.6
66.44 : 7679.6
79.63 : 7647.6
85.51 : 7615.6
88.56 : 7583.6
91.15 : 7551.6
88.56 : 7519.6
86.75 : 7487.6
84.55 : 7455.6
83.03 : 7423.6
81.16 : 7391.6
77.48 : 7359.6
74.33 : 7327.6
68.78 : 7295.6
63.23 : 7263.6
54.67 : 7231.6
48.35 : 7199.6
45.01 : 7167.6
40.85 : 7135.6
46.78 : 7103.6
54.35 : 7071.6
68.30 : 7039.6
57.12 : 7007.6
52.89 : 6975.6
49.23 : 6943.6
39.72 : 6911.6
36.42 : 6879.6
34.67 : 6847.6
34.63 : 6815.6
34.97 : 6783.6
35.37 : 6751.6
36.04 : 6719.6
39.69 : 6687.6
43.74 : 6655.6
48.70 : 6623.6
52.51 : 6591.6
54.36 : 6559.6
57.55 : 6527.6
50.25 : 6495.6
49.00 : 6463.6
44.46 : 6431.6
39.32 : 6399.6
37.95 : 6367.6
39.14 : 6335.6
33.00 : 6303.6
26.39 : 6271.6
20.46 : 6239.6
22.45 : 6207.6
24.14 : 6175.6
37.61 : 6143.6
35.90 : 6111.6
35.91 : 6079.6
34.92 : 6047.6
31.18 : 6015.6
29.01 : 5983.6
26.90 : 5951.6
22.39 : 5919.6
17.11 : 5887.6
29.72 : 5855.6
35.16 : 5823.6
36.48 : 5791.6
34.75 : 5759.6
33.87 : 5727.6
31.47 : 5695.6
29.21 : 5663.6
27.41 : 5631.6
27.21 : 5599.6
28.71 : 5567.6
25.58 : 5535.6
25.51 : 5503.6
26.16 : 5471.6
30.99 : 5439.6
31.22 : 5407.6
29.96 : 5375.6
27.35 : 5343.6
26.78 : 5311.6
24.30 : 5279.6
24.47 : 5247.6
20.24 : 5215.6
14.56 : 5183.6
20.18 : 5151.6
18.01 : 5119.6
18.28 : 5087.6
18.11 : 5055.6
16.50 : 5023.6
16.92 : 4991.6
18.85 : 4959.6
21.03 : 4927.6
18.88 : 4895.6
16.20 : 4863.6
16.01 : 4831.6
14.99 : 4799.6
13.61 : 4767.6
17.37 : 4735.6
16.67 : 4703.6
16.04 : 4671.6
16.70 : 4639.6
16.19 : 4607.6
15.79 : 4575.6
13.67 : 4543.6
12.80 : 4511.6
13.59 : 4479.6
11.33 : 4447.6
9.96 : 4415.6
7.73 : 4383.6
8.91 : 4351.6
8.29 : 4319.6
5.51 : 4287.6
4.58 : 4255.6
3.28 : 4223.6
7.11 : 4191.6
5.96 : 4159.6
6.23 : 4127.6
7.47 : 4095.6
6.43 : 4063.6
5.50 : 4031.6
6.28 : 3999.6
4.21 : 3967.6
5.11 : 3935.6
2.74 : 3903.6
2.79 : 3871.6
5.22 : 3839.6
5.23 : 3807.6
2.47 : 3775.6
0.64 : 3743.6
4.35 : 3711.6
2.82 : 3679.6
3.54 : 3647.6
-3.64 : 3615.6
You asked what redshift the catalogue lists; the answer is 0.000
